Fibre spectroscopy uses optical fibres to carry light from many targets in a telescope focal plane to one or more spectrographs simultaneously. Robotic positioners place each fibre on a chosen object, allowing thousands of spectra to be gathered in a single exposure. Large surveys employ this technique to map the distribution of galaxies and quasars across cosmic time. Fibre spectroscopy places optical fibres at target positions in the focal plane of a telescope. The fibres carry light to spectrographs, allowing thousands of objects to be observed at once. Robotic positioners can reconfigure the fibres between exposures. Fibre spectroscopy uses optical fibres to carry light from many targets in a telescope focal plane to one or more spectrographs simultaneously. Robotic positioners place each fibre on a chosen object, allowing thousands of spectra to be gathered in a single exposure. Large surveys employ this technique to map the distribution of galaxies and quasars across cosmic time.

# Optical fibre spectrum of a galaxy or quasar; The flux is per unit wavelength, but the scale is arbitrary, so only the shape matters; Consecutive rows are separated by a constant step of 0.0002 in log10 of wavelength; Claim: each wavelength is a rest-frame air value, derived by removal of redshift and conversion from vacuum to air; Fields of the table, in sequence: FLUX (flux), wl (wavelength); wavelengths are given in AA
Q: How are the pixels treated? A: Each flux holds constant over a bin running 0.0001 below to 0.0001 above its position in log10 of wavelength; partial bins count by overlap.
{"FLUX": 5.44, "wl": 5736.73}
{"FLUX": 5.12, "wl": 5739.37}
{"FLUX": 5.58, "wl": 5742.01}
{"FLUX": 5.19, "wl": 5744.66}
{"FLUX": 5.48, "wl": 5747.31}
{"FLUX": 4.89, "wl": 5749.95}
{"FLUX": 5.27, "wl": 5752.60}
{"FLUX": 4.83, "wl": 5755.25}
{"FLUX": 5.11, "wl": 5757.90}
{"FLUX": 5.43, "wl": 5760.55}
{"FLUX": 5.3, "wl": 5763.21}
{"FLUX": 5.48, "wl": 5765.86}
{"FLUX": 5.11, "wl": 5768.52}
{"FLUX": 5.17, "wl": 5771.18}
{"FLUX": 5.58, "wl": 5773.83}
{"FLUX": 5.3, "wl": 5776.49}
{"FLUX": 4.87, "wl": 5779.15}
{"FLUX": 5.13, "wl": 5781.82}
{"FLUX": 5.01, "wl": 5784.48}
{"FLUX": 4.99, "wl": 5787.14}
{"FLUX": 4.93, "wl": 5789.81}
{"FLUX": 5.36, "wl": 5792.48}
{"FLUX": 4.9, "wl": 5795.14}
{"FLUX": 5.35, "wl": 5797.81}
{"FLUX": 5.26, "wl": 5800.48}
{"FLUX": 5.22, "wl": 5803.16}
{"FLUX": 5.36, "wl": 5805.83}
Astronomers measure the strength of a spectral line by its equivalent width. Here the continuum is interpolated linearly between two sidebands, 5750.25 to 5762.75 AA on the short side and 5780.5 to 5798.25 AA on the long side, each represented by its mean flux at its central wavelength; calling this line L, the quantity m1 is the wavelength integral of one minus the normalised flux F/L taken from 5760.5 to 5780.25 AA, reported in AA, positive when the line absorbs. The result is -0.6 AA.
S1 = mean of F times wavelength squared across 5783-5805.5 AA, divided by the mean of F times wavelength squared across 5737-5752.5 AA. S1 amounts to 1.0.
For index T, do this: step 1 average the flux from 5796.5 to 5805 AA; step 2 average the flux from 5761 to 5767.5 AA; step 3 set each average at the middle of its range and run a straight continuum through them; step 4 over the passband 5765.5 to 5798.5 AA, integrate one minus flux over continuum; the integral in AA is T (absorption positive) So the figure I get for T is 1.08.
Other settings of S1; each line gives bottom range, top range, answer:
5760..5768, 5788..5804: 0.97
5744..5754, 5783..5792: 0.98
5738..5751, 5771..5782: 1.00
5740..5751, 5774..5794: 0.98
